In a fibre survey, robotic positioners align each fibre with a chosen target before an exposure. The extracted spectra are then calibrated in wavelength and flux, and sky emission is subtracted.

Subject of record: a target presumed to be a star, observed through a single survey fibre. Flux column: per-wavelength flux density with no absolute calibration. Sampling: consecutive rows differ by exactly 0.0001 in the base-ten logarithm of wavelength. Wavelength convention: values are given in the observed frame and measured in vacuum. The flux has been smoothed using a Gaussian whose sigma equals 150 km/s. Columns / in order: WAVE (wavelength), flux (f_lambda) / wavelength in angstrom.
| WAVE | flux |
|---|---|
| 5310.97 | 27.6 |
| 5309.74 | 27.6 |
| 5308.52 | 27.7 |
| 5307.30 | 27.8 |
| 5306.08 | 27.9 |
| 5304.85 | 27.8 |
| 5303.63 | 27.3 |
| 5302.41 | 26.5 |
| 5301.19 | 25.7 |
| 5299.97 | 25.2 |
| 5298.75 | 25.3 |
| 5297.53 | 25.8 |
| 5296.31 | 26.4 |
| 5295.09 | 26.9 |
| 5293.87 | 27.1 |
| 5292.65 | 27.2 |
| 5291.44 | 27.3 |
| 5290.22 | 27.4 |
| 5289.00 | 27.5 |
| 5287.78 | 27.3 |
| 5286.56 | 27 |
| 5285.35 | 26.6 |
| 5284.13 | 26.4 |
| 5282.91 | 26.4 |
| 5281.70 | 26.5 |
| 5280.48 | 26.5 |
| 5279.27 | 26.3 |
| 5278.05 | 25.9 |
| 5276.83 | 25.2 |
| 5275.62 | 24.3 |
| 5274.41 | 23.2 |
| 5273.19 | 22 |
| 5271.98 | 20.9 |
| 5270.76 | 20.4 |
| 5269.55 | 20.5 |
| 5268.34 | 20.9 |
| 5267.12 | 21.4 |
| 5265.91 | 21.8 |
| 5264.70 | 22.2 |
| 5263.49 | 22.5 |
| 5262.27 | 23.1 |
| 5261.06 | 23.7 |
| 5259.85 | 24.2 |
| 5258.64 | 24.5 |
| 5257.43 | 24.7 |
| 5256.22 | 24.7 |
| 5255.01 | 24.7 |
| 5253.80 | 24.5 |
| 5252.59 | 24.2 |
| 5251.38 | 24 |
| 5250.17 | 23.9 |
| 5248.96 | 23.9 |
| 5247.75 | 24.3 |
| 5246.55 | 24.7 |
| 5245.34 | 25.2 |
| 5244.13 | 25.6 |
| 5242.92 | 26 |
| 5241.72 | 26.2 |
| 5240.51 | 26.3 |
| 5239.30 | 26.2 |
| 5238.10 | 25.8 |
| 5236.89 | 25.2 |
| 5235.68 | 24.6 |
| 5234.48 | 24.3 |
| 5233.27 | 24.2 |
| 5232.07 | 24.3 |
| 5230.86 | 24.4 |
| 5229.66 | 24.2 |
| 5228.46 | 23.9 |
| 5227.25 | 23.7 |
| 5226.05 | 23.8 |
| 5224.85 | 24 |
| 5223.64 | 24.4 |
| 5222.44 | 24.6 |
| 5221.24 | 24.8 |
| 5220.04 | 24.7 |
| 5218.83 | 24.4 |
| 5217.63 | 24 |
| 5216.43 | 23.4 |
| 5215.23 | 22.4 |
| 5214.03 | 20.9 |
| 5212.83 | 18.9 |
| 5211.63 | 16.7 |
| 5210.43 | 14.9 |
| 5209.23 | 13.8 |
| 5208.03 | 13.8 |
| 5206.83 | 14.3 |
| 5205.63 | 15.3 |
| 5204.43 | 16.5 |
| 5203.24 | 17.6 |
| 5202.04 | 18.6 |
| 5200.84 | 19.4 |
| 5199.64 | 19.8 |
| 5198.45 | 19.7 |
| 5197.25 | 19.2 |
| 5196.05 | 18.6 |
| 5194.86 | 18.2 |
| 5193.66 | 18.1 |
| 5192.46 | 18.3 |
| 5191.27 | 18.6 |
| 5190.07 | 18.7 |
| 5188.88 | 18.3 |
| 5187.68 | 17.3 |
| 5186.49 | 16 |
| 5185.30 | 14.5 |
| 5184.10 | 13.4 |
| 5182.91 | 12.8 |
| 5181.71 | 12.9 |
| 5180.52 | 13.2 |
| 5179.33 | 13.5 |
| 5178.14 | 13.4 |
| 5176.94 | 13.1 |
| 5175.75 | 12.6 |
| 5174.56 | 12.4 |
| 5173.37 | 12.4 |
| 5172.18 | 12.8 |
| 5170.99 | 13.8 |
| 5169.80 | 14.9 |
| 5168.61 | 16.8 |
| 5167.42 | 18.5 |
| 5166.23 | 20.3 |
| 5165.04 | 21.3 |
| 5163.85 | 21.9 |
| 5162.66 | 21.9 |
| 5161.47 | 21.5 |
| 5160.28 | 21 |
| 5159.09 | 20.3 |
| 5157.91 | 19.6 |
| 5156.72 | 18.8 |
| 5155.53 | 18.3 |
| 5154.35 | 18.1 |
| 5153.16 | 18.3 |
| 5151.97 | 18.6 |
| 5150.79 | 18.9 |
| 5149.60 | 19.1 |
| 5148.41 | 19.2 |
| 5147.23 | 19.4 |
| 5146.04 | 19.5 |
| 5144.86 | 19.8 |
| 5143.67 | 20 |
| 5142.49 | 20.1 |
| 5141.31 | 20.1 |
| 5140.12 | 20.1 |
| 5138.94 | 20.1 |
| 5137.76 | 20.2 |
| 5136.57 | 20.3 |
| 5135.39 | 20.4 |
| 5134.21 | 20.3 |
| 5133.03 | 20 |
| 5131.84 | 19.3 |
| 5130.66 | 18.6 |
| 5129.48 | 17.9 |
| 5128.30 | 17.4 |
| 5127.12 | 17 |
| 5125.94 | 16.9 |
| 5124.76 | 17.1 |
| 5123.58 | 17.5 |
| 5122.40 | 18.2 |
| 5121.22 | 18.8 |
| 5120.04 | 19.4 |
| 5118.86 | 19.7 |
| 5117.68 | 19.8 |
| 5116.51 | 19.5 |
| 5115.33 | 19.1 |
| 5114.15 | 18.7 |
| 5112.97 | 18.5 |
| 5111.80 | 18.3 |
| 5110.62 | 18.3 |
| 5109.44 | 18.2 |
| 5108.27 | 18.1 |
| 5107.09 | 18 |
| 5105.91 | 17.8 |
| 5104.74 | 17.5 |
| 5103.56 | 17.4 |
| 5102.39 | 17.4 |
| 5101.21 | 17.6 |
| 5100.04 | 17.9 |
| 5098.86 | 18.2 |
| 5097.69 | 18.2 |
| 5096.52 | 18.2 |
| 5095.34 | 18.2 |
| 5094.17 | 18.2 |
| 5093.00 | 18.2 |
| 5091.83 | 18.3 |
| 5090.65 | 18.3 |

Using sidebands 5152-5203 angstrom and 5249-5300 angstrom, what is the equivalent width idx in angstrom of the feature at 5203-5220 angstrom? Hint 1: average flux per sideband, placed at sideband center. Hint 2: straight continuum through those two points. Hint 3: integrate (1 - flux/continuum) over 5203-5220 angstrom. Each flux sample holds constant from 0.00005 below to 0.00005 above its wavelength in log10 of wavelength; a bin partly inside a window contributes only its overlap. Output 1.10 angstrom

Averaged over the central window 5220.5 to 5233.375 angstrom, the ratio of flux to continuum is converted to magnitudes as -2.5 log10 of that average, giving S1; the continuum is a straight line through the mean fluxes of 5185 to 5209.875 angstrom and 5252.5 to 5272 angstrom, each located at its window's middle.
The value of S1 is -0.21 mag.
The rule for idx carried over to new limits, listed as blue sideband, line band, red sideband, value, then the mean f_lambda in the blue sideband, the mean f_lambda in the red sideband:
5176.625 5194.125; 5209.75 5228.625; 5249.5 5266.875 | -3.0 angstrom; 15.5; 23.7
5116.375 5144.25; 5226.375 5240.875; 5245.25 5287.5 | -1.2 angstrom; 19.1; 24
